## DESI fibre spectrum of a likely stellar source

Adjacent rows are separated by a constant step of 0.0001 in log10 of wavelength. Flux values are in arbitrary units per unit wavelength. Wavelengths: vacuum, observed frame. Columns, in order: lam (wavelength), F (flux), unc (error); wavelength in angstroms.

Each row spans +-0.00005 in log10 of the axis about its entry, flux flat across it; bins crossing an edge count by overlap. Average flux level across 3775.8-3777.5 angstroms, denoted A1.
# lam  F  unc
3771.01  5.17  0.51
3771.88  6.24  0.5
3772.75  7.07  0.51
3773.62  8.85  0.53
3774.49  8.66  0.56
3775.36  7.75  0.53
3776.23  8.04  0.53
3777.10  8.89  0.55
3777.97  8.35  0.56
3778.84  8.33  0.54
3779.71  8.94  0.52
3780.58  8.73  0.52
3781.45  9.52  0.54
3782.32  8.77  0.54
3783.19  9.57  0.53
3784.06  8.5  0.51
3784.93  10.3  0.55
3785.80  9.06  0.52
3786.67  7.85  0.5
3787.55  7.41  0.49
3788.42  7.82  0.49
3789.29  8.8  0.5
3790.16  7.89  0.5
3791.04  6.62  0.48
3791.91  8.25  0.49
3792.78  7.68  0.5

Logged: 8.46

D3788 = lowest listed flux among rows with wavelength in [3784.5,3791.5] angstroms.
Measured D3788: 6.62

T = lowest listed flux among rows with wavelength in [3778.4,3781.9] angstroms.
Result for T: 8.33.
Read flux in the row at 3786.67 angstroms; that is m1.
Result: 7.85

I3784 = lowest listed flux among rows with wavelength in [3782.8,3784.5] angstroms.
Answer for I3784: 8.5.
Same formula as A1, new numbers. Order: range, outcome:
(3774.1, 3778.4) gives 8.33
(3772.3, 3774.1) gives 7.95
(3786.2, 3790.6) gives 7.96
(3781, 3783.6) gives 9.29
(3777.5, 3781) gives 8.59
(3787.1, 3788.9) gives 7.63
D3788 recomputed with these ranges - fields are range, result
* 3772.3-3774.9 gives 7.07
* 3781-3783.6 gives 8.77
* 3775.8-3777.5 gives 8.04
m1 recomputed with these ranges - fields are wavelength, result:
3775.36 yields 7.75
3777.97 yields 8.35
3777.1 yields 8.89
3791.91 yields 8.25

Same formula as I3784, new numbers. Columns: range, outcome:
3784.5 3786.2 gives 9.06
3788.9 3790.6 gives 7.89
